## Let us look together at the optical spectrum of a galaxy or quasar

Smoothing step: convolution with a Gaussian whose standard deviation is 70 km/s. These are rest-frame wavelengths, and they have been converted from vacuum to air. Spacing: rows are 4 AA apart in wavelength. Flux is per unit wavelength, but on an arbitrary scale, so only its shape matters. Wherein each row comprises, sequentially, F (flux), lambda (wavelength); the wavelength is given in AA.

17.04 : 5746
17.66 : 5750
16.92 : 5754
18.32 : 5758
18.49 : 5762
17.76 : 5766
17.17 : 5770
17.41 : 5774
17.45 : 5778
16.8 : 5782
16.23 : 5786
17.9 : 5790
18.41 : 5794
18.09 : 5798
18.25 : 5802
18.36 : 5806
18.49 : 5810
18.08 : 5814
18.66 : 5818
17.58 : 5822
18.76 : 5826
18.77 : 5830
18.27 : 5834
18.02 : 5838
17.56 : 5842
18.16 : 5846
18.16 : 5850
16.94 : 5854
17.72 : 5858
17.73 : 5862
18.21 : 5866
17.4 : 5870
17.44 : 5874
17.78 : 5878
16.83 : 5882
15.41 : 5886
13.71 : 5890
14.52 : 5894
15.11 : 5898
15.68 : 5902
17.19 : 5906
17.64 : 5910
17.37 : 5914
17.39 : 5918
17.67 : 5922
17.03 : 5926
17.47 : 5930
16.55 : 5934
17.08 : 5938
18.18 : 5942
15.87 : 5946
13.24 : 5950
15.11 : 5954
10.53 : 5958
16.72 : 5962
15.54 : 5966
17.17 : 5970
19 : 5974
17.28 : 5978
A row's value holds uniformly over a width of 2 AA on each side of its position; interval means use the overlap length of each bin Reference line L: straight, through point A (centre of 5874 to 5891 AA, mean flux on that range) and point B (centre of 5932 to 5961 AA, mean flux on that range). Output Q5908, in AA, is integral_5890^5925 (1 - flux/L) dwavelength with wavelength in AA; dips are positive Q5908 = -1.3 AA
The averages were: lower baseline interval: 16.2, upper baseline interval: 15.3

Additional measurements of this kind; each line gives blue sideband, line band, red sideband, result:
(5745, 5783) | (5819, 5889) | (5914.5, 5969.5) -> -3.5 AA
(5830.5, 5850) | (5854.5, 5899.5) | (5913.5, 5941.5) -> 3.0 AA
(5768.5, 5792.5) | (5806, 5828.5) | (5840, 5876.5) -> -1.2 AA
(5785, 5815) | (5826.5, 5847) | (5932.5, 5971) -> -0.9 AA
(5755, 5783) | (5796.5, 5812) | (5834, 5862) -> -0.5 AA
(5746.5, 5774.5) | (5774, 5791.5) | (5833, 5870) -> 0.6 AA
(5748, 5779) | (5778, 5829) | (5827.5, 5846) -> -0.1 AA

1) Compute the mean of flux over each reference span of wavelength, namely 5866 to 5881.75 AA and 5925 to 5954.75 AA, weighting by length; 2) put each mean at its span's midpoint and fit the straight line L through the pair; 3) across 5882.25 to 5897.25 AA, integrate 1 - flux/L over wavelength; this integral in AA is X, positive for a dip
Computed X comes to 2.1 AA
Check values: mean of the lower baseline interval 17.5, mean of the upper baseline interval 16.3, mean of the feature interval 14.9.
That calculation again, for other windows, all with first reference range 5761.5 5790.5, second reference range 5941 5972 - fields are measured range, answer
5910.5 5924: -1.6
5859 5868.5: -0.9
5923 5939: -1.6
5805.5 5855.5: -4.4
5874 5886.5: -0.7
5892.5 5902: 0.5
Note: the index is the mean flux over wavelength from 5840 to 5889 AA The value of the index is 17.4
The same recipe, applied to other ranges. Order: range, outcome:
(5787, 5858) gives 18.1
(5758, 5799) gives 17.6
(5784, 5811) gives 17.9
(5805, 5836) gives 18.4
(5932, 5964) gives 15.4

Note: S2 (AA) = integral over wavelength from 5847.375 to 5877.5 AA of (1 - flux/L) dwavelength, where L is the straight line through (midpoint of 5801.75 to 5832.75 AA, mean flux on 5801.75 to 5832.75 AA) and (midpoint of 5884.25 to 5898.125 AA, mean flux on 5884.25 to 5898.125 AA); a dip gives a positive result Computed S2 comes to -3.02 AA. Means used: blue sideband 18.4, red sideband 14.6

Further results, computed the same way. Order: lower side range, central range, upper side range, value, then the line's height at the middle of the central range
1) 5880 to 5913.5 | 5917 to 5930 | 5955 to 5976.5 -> -1.3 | 15.8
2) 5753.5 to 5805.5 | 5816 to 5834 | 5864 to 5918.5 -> -1.3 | 17.2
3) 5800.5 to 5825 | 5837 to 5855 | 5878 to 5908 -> -0.7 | 17.2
